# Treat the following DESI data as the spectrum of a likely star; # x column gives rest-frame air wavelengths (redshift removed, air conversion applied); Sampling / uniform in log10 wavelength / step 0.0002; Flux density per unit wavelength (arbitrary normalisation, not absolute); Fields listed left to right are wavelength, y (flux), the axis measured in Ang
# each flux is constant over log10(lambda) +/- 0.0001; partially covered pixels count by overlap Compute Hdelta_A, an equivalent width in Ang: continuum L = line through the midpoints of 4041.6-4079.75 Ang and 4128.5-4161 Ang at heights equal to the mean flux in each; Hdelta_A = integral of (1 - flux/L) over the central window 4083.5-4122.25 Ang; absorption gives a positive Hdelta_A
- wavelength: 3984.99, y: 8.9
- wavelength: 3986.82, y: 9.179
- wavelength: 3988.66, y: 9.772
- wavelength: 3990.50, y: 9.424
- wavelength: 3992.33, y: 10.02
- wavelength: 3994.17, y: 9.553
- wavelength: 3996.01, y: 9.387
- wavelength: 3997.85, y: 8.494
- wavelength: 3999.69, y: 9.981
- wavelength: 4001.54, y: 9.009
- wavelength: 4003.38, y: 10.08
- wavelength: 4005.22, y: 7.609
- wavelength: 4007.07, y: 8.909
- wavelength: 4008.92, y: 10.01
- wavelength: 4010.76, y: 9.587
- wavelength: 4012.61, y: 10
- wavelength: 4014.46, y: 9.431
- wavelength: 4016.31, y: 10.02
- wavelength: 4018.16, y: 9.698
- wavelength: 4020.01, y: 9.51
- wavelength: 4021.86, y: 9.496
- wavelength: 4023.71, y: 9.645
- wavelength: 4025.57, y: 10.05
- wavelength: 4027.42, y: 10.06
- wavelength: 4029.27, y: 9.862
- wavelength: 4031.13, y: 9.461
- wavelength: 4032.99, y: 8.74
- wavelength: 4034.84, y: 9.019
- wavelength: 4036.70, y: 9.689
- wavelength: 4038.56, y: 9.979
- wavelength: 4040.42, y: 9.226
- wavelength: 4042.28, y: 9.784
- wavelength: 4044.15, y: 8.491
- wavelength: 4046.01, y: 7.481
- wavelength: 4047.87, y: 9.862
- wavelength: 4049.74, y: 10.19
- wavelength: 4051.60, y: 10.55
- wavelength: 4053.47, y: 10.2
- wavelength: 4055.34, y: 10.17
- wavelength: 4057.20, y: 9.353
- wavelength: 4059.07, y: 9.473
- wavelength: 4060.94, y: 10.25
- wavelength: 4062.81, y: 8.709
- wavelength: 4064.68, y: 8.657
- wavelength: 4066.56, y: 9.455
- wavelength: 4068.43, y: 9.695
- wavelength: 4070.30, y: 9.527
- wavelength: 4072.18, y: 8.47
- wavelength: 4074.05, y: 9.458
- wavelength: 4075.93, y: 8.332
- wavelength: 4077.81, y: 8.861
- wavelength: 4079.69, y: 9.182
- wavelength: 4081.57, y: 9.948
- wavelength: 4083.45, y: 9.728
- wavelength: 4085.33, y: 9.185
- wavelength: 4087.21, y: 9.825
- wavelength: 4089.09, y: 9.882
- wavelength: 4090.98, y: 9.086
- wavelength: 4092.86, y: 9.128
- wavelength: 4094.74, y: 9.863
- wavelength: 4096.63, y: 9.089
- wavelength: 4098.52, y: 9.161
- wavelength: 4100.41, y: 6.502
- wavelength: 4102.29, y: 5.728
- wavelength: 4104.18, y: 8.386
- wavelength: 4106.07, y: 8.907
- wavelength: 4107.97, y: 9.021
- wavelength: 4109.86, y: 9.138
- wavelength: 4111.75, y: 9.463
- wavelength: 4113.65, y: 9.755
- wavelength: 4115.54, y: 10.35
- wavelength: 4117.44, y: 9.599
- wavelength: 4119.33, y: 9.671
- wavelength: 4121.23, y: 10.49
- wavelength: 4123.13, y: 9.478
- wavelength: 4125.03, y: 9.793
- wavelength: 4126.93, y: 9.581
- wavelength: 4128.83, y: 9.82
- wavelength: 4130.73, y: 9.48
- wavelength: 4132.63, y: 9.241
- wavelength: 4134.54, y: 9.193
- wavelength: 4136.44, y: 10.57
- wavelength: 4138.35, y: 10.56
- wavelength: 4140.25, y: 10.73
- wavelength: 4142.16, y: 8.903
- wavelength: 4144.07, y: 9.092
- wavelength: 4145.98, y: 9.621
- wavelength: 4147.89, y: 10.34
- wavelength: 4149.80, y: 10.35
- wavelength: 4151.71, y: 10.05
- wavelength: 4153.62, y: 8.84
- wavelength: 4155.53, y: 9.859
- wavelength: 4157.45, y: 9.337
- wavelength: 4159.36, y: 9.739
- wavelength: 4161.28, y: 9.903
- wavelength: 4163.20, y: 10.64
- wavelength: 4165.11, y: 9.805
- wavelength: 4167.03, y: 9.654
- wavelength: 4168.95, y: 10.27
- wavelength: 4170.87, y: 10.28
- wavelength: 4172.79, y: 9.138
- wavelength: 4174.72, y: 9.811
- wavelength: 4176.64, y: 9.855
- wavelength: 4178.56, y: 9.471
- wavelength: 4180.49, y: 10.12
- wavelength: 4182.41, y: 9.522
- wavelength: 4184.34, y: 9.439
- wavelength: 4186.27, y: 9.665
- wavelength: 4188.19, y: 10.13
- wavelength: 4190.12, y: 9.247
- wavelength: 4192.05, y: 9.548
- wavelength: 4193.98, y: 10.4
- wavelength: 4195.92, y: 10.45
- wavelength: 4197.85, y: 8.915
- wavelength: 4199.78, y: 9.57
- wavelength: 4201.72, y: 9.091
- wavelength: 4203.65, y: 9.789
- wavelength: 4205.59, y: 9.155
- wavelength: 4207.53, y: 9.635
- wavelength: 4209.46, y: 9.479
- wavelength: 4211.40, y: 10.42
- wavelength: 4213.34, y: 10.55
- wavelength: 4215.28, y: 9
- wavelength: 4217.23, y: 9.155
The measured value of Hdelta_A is 1.70 Ang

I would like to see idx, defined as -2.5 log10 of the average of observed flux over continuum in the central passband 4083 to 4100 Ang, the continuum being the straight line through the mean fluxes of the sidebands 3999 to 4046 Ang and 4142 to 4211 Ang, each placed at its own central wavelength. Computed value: 0.03 mag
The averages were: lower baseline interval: 9.45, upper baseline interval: 9.71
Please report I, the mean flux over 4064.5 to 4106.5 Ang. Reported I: 8.96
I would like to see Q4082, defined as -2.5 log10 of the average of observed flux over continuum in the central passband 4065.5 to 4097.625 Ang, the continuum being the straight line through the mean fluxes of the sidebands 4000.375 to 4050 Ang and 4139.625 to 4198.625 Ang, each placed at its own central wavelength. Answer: 0.03 mag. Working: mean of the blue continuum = 9.43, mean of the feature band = 9.33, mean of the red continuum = 9.78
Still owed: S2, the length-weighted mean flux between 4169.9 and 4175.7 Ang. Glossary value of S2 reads 9.74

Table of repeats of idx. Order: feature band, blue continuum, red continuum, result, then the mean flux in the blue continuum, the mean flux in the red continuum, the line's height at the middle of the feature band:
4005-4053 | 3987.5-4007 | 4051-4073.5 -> -0.01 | 9.31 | 9.53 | 9.42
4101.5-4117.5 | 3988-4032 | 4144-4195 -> 0.09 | 9.54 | 9.79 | 9.7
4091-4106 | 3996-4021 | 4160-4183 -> 0.16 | 9.41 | 9.88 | 9.67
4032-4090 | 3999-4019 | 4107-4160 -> 0.02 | 9.47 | 9.72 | 9.58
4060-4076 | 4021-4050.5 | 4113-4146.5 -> 0.04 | 9.43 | 9.78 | 9.55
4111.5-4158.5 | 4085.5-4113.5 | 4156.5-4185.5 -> -0.05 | 8.84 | 9.8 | 9.31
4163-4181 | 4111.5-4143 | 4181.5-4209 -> -0.02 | 9.81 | 9.61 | 9.68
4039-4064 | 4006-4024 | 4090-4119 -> -0.02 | 9.61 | 8.9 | 9.32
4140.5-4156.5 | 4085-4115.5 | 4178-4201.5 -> -0.04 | 8.92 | 9.69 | 9.33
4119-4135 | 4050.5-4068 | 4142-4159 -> 0.00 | 9.65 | 9.64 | 9.64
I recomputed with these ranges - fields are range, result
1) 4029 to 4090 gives 9.41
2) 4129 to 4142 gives 9.89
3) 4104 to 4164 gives 9.7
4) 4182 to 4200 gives 9.7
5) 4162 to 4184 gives 9.86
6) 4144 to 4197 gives 9.82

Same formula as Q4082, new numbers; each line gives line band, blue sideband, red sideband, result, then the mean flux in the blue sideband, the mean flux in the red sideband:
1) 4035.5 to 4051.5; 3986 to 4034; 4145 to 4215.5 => 0.018 mag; 9.5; 9.77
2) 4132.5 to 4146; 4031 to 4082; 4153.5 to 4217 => -0.020 mag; 9.36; 9.72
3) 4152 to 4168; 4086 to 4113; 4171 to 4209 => -0.042 mag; 8.81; 9.64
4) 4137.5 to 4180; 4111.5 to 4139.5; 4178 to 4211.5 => -0.010 mag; 9.82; 9.65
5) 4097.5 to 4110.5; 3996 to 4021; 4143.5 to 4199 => 0.187 mag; 9.41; 9.78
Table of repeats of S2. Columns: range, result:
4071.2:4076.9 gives 8.75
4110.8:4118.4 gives 9.8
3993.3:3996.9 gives 9.47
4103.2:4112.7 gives 8.97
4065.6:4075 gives 9.32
